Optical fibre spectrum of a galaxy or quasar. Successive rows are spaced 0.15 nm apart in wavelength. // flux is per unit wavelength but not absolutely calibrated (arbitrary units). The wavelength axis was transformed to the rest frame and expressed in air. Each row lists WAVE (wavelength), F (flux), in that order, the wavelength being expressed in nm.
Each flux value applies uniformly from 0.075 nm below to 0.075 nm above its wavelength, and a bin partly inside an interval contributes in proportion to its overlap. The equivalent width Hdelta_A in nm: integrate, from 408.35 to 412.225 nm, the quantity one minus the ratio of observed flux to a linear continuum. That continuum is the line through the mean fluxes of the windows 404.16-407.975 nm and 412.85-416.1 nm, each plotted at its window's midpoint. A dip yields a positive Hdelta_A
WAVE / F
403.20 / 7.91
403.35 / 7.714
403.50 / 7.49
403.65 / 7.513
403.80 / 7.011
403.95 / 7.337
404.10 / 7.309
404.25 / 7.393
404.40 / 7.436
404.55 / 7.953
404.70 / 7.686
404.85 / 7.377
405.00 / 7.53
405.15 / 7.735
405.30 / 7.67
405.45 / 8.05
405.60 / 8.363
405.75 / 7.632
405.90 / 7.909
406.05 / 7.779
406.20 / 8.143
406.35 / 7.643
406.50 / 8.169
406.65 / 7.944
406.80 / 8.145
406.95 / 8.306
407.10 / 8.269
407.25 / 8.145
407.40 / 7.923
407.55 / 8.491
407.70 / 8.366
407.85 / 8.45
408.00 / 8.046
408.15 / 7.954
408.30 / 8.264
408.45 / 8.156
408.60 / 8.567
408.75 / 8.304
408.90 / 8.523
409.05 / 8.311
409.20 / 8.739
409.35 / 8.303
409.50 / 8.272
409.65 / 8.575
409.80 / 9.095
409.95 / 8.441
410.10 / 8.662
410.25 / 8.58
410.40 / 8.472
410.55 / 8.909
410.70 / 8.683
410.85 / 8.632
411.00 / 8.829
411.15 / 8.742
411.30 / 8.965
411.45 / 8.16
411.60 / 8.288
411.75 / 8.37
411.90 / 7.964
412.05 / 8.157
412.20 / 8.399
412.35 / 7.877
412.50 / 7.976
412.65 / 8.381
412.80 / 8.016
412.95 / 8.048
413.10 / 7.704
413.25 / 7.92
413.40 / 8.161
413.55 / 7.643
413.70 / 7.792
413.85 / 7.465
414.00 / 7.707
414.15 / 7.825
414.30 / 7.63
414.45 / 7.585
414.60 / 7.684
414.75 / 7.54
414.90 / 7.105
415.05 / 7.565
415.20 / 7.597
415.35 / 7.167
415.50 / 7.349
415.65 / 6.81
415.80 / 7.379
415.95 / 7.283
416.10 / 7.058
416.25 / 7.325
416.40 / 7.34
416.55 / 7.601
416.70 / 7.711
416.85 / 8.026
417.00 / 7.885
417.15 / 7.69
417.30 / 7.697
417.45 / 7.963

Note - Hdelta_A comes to -0.38 nm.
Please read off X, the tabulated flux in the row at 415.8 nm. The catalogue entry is 7.379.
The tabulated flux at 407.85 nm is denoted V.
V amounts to 8.45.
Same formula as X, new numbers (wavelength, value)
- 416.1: 7.058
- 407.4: 7.923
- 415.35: 7.167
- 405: 7.53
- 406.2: 8.143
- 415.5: 7.349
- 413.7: 7.792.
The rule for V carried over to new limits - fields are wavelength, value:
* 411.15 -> 8.742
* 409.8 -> 9.095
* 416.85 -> 8.026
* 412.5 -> 7.976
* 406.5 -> 8.169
